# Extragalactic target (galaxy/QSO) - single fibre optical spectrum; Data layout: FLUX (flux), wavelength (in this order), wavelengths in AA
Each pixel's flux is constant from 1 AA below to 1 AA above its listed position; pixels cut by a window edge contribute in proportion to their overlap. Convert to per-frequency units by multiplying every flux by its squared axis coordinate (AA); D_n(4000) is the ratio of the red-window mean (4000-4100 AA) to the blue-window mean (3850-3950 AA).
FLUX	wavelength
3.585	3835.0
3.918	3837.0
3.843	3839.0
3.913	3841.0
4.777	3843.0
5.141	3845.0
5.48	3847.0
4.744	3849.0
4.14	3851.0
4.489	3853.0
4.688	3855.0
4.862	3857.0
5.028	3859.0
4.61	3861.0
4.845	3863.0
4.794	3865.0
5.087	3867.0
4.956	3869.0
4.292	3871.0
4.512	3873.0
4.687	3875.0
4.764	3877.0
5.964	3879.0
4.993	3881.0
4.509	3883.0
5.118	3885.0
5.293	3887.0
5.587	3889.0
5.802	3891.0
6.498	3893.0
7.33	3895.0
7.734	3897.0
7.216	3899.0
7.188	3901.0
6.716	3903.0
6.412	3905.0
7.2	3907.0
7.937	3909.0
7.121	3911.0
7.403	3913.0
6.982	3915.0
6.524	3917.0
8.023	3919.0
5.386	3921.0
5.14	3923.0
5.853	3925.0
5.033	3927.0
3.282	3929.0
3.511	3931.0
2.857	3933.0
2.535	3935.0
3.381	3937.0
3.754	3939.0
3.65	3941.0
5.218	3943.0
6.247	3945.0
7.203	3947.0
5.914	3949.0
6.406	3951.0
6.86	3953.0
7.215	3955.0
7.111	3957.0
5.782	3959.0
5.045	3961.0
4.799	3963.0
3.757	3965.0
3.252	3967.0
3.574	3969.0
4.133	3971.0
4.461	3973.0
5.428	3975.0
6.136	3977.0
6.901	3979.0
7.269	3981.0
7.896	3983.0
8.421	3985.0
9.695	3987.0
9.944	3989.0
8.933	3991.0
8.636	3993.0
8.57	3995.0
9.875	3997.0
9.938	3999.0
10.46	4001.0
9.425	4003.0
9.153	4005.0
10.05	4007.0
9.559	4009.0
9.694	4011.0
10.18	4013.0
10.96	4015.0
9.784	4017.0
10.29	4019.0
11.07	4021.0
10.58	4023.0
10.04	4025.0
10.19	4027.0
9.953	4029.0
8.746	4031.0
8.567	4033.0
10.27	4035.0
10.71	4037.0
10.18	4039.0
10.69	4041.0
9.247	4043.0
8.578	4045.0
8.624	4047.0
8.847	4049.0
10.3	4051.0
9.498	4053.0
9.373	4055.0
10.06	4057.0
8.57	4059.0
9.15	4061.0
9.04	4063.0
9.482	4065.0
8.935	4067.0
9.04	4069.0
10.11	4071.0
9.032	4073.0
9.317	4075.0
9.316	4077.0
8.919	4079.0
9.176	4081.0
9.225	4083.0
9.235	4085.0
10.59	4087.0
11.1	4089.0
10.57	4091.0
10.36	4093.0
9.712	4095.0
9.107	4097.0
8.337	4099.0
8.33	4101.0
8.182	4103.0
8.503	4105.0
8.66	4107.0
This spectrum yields 1.9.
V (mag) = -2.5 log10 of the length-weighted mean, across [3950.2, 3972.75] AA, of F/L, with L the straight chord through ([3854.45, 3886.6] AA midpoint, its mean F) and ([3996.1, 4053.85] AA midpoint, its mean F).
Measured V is 0.426 mag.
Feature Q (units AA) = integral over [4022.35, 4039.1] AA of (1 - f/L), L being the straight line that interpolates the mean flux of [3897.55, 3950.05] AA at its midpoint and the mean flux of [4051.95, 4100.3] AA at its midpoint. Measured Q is -3.1 AA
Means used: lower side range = 5.7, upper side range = 9.46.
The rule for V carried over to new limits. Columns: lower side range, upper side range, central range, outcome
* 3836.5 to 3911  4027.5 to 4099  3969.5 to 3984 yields 0.275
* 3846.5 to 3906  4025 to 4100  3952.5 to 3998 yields 0.147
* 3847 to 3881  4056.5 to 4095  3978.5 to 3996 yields -0.129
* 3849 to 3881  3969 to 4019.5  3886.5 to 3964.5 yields 0.096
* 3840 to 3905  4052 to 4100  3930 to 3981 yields 0.360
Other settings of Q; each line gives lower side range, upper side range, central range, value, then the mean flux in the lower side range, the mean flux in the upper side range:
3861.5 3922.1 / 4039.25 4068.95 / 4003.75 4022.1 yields -3.43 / 6.02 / 9.33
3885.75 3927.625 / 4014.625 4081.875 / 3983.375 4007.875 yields -2.60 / 6.59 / 9.6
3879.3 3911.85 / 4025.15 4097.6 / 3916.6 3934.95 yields 5.43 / 6.4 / 9.56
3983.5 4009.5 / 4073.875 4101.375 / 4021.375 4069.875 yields -0.36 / 9.4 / 9.55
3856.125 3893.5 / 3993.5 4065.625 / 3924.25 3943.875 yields 8.47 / 5.04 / 9.71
